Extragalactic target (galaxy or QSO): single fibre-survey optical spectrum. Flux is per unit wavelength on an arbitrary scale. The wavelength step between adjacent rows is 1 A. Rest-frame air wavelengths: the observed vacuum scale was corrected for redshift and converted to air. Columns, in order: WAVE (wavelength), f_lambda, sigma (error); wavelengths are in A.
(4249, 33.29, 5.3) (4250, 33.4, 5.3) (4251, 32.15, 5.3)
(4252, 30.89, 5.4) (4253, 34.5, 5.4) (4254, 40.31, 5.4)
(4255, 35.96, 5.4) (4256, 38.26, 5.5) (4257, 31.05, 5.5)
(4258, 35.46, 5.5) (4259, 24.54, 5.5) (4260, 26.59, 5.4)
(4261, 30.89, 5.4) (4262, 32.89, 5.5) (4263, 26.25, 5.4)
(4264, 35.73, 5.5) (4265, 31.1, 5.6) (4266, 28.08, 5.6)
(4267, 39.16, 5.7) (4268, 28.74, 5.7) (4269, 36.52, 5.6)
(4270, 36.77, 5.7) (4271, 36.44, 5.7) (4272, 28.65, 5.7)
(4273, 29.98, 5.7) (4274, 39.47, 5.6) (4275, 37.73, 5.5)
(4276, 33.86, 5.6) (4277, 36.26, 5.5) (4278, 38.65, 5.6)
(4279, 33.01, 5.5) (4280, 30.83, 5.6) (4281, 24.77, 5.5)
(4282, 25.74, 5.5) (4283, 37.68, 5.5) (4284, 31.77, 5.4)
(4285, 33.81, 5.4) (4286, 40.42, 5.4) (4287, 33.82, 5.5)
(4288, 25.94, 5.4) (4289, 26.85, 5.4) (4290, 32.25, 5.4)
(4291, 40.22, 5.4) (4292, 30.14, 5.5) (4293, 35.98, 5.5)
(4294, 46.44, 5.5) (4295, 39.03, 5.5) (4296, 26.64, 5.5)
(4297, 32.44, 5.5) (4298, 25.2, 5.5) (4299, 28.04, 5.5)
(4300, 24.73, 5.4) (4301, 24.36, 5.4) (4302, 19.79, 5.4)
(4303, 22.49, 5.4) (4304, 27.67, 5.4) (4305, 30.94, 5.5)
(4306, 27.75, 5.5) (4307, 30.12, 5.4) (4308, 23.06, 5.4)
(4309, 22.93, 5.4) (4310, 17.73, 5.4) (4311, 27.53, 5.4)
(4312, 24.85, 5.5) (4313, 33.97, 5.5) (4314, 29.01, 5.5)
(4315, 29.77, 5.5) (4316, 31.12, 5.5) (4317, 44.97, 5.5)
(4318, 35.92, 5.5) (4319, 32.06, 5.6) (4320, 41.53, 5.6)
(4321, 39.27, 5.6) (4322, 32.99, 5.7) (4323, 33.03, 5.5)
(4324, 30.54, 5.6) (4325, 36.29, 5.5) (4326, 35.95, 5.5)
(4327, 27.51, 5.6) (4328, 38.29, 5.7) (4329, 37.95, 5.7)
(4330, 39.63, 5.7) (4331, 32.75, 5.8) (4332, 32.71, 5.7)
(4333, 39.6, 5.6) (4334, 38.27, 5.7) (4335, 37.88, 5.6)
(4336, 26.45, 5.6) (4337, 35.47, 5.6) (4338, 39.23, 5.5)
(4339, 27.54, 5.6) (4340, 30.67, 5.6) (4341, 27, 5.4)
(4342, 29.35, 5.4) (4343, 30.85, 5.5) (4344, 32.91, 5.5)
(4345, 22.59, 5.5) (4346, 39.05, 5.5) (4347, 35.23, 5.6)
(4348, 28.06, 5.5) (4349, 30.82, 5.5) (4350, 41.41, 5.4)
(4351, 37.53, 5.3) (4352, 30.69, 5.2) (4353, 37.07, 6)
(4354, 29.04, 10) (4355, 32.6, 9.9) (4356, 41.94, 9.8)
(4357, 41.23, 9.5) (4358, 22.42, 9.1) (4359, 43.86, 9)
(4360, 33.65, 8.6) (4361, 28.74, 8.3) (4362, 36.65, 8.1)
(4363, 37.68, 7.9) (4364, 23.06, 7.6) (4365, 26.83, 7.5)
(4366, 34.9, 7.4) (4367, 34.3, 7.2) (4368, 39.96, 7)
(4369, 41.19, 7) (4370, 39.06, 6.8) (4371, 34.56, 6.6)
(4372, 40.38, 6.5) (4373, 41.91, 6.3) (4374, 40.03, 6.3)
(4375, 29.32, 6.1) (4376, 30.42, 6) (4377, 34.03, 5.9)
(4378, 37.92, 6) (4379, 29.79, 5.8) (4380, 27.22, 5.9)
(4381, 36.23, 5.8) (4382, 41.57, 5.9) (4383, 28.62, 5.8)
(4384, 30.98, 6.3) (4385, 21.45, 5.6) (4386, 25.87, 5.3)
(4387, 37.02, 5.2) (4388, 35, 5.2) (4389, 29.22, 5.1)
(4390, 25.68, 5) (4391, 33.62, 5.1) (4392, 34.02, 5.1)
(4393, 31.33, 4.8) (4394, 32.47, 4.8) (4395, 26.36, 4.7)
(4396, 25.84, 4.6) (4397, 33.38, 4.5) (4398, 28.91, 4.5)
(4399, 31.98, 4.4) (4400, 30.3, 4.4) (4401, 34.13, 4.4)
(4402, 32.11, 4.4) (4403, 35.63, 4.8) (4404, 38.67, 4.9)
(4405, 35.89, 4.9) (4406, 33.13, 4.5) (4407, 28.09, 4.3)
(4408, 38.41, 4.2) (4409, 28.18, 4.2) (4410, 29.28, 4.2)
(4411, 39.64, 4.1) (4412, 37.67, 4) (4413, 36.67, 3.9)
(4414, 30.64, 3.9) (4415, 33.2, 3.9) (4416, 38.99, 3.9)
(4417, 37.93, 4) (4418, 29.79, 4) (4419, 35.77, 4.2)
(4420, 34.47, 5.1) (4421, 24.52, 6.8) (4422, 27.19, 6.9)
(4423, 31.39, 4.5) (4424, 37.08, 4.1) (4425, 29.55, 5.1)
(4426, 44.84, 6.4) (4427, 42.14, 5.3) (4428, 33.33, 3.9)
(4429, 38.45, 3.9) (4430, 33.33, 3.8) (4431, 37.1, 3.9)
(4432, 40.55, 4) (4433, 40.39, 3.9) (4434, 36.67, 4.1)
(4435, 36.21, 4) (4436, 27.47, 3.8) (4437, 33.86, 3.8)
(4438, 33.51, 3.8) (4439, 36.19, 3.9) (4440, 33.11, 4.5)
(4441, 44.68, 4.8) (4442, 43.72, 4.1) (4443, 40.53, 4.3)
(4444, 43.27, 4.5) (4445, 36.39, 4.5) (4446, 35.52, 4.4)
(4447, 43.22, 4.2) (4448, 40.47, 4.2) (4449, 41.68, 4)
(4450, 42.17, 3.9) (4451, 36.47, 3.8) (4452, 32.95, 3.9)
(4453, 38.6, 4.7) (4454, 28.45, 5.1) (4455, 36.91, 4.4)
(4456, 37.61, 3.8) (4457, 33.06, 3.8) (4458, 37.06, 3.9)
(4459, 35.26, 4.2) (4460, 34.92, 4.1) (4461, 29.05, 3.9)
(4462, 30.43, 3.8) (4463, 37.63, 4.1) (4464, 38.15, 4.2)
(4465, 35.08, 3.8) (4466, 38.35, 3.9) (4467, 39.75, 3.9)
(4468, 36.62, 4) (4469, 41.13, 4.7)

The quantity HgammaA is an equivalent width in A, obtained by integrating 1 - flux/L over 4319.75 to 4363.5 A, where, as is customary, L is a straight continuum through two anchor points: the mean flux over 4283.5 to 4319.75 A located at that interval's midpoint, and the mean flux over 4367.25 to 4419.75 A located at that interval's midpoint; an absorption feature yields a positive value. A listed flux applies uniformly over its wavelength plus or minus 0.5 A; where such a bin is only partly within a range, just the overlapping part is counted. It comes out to -3.4 A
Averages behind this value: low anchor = 30.3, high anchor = 33.5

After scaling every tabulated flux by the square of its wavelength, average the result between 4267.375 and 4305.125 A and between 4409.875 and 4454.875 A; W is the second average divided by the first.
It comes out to 1.21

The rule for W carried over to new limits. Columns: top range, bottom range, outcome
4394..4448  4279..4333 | 1.17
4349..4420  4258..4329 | 1.10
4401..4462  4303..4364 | 1.14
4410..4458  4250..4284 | 1.19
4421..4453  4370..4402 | 1.17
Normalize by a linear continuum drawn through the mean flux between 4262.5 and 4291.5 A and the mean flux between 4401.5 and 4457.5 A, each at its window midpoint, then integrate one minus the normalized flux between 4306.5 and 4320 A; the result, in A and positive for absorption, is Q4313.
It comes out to 1.5 A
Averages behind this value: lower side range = 33.1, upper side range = 35.8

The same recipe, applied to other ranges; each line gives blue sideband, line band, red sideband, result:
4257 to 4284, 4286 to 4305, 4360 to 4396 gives 1.28 A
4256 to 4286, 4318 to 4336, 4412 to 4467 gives -0.84 A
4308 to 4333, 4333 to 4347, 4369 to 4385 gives 0.39 A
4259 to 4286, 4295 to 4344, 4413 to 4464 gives 3.57 A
